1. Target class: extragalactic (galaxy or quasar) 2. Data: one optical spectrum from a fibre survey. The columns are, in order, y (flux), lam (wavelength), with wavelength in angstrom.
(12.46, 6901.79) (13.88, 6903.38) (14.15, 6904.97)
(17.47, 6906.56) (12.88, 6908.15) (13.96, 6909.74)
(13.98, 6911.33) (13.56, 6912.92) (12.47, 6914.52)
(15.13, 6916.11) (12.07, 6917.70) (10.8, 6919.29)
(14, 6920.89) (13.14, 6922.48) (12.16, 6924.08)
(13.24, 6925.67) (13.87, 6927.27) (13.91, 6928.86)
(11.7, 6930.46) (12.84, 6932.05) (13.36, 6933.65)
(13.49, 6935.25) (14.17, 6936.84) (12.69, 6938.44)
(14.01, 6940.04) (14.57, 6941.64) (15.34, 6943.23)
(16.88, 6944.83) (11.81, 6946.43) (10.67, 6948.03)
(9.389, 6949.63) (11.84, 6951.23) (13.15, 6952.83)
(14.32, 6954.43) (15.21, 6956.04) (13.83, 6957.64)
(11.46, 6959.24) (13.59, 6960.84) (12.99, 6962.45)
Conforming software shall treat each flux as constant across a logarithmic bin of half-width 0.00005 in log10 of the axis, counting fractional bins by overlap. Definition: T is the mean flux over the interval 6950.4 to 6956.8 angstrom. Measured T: 13.6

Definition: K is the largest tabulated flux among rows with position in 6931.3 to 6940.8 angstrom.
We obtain 14.17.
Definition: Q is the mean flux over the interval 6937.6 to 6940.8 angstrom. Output 13.3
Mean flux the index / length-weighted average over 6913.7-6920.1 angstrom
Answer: 12.6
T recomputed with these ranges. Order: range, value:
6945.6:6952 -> 10.9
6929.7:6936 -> 12.8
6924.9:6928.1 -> 13.6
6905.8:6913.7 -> 14.4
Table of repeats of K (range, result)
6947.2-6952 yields 11.84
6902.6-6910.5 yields 17.47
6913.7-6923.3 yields 15.13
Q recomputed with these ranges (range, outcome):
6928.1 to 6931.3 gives 12.8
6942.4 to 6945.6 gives 16.1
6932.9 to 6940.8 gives 13.5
